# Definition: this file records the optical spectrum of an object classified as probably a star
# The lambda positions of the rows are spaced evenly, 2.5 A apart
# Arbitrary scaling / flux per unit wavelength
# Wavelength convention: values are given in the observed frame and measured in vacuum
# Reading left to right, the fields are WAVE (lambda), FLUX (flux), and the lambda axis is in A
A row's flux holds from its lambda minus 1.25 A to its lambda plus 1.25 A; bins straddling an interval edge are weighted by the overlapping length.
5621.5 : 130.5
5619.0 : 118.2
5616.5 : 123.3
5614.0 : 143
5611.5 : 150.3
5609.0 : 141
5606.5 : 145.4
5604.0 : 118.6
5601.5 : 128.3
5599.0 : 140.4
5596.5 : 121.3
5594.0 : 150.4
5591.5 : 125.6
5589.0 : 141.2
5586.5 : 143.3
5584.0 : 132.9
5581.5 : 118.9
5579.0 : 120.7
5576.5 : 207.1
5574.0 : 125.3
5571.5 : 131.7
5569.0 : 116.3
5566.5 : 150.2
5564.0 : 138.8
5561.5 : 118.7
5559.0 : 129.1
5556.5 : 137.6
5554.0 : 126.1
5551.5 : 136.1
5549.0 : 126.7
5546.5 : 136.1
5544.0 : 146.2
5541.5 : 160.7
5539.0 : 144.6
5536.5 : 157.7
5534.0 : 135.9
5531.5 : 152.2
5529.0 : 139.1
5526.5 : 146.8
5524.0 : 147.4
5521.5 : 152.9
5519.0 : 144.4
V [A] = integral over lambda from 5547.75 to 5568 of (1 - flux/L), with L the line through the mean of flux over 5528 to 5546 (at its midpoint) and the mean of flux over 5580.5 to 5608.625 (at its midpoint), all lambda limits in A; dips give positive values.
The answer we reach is 1.4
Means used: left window 148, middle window 133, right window 134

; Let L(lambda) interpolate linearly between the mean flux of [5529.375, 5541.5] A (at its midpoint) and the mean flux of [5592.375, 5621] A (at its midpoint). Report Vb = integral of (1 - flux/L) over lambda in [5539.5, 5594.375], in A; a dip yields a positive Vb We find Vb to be 1.91 A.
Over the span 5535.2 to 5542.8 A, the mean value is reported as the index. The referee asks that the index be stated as 154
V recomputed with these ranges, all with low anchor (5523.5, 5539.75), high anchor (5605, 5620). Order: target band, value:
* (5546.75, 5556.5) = 0.9 A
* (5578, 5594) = 0.9 A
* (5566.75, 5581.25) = 0.2 A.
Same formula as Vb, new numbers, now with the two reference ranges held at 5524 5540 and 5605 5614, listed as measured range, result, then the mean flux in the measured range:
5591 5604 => 1.1 A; 132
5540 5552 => 0.4 A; 142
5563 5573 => 0.8 A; 134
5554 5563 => 1.1 A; 128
